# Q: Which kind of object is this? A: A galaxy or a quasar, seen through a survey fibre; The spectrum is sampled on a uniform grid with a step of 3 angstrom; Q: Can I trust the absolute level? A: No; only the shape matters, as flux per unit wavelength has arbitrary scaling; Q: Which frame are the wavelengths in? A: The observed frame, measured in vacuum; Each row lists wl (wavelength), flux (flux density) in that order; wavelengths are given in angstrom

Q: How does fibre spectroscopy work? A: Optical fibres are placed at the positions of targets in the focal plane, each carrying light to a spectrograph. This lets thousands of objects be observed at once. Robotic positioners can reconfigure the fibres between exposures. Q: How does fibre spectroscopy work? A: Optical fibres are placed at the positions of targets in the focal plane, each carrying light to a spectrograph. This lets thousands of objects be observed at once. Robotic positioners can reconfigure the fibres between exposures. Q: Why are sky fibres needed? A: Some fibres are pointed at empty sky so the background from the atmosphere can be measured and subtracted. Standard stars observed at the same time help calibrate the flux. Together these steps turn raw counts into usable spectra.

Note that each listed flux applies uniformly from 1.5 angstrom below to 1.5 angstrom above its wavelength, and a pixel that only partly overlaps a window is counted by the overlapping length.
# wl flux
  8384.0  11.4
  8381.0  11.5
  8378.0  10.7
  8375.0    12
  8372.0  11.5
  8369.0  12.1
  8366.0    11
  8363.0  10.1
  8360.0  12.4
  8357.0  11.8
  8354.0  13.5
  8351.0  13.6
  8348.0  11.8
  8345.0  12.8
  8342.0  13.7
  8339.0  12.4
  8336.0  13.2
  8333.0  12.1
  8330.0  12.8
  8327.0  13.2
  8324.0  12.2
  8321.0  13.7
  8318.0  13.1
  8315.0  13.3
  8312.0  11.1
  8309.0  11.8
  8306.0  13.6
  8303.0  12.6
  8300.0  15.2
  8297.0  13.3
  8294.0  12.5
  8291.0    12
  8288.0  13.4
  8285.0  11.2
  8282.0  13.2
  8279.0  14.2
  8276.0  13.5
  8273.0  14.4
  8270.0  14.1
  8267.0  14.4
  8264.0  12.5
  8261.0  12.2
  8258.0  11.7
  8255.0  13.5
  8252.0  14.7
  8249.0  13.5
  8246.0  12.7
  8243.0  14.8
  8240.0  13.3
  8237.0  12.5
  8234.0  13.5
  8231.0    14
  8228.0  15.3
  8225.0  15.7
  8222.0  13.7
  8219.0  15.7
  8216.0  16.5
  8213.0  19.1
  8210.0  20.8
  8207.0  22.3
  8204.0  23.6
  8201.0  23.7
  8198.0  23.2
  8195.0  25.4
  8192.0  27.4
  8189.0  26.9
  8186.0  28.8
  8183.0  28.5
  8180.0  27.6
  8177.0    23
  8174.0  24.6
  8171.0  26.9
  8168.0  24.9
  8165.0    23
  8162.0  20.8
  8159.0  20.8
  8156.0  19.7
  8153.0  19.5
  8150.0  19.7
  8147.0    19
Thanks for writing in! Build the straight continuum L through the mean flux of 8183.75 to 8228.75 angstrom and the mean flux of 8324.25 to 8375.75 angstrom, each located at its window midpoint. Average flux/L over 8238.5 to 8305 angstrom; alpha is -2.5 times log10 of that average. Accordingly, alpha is 0.28 mag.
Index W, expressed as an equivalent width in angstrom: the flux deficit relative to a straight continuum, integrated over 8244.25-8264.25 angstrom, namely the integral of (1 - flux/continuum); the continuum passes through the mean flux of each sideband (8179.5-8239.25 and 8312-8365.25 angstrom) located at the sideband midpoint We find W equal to 5.3 angstrom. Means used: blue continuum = 20.5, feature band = 13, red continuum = 12.6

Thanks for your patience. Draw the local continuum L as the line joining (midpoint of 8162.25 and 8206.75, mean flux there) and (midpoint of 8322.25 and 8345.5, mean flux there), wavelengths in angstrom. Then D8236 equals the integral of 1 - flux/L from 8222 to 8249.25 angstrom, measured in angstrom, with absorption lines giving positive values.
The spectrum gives 9.2 angstrom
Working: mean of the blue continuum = 25.3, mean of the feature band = 13.9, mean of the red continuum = 12.8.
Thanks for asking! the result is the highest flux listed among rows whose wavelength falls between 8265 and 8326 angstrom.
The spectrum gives 15.2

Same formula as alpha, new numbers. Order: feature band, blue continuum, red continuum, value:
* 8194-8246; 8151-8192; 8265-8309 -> 0.13 mag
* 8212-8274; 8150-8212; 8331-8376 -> 0.36 mag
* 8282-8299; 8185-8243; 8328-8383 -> 0.22 mag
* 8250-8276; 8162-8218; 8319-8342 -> 0.33 mag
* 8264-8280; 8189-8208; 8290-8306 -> 0.16 mag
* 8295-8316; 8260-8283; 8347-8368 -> 0.00 mag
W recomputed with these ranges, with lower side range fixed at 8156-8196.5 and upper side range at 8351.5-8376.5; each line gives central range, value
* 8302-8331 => 4.7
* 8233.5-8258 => 8.2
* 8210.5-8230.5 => 5.3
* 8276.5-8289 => 3.2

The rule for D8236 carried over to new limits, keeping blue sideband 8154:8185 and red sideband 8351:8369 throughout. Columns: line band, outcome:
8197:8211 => -0.6 angstrom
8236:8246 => 3.1 angstrom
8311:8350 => 2.9 angstrom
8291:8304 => 2.1 angstrom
